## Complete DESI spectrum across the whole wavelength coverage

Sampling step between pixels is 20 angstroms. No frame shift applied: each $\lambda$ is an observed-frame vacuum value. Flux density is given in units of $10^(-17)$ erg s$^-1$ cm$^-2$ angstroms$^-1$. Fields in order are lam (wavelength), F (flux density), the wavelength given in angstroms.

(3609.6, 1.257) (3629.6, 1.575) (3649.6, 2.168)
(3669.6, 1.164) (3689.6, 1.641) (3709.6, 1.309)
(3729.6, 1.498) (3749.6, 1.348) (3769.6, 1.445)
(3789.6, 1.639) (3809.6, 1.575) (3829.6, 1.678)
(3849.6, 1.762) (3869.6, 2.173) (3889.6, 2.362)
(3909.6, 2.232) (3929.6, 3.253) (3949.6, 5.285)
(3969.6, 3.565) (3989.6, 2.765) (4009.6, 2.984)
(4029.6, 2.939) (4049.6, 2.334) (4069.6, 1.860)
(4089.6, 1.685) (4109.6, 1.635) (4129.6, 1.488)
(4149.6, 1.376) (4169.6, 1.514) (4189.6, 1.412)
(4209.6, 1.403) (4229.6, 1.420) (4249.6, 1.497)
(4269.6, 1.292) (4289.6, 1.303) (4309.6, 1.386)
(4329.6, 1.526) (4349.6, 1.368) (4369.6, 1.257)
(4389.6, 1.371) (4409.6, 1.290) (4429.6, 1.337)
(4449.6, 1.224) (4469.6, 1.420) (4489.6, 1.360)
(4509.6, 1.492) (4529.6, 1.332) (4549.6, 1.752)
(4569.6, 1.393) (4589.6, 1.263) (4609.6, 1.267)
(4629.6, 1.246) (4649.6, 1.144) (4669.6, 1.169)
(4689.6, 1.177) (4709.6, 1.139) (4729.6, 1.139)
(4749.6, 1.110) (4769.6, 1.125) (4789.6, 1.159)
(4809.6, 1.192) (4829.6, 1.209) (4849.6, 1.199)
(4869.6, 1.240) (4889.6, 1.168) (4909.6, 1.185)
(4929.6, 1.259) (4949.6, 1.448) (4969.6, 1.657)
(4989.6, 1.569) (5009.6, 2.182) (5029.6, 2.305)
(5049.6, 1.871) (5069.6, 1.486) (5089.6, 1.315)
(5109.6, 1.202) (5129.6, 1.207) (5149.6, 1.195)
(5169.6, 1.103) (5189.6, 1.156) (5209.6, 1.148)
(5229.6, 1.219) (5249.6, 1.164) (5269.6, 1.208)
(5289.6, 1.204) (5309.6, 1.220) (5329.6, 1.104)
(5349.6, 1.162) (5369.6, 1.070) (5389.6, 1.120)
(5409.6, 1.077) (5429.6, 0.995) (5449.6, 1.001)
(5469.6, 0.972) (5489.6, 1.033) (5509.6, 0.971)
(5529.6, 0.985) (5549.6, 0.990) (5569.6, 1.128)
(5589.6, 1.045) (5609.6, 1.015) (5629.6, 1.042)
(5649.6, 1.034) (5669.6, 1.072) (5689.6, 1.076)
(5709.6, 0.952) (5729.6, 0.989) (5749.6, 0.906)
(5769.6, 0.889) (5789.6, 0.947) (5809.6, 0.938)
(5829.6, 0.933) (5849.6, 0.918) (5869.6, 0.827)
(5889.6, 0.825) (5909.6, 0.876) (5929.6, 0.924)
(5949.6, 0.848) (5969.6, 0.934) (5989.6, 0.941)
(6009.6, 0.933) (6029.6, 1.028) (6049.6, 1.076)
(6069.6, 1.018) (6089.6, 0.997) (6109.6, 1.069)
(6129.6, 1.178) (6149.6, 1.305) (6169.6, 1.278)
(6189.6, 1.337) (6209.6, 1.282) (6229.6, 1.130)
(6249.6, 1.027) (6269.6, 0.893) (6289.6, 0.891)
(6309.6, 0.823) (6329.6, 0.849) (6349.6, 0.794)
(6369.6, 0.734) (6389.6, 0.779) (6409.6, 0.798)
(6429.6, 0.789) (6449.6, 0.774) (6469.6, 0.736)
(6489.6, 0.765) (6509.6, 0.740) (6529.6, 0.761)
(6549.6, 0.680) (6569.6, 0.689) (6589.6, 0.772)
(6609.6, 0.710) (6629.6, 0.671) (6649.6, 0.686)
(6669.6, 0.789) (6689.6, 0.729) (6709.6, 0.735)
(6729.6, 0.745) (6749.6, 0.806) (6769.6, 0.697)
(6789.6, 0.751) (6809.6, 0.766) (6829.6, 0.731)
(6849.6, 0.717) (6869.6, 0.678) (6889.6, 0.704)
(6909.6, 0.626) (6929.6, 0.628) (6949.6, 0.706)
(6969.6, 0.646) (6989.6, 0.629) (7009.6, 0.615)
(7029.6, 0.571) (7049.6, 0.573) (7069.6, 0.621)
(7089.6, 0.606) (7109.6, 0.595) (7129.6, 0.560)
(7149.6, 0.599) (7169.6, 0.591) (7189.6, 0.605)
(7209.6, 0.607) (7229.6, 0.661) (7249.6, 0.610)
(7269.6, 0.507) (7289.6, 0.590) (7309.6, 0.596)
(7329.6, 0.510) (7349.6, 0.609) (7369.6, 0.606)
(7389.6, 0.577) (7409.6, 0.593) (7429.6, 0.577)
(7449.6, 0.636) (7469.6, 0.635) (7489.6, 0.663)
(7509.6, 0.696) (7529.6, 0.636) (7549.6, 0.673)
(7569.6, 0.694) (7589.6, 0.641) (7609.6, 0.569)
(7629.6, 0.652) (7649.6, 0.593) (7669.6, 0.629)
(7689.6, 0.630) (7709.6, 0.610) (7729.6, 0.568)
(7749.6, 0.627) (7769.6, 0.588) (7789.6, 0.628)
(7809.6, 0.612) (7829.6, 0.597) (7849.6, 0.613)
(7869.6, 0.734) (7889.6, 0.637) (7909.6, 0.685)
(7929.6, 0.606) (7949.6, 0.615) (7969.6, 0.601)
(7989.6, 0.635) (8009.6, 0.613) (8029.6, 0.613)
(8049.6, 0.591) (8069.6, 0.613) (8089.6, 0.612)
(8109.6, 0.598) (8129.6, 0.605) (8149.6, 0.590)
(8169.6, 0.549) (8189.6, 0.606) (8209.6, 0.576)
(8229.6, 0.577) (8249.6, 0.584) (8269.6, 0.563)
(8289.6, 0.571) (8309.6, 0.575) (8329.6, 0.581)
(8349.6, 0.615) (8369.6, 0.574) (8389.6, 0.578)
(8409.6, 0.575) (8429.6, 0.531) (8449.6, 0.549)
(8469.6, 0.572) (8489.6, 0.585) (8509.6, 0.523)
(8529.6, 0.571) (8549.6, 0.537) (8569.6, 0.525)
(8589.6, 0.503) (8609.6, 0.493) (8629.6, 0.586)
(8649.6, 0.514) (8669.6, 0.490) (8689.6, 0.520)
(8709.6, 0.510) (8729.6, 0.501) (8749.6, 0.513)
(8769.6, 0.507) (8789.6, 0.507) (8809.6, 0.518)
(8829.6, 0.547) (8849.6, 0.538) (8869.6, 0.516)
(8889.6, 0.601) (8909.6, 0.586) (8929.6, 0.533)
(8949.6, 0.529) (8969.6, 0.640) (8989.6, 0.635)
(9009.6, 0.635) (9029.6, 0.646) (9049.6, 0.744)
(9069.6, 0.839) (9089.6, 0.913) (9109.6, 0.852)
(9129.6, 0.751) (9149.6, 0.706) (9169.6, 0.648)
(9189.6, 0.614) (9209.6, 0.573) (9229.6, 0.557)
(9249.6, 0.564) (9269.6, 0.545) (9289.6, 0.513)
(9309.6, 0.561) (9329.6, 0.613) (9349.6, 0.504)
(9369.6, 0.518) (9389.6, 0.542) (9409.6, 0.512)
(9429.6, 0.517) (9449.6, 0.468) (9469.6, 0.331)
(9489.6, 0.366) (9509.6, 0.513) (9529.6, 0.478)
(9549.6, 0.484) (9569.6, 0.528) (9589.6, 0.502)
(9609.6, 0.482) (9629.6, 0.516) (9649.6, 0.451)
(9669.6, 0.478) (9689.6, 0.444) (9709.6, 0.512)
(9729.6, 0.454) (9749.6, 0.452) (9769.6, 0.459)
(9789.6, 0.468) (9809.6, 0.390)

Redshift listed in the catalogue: 2.247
